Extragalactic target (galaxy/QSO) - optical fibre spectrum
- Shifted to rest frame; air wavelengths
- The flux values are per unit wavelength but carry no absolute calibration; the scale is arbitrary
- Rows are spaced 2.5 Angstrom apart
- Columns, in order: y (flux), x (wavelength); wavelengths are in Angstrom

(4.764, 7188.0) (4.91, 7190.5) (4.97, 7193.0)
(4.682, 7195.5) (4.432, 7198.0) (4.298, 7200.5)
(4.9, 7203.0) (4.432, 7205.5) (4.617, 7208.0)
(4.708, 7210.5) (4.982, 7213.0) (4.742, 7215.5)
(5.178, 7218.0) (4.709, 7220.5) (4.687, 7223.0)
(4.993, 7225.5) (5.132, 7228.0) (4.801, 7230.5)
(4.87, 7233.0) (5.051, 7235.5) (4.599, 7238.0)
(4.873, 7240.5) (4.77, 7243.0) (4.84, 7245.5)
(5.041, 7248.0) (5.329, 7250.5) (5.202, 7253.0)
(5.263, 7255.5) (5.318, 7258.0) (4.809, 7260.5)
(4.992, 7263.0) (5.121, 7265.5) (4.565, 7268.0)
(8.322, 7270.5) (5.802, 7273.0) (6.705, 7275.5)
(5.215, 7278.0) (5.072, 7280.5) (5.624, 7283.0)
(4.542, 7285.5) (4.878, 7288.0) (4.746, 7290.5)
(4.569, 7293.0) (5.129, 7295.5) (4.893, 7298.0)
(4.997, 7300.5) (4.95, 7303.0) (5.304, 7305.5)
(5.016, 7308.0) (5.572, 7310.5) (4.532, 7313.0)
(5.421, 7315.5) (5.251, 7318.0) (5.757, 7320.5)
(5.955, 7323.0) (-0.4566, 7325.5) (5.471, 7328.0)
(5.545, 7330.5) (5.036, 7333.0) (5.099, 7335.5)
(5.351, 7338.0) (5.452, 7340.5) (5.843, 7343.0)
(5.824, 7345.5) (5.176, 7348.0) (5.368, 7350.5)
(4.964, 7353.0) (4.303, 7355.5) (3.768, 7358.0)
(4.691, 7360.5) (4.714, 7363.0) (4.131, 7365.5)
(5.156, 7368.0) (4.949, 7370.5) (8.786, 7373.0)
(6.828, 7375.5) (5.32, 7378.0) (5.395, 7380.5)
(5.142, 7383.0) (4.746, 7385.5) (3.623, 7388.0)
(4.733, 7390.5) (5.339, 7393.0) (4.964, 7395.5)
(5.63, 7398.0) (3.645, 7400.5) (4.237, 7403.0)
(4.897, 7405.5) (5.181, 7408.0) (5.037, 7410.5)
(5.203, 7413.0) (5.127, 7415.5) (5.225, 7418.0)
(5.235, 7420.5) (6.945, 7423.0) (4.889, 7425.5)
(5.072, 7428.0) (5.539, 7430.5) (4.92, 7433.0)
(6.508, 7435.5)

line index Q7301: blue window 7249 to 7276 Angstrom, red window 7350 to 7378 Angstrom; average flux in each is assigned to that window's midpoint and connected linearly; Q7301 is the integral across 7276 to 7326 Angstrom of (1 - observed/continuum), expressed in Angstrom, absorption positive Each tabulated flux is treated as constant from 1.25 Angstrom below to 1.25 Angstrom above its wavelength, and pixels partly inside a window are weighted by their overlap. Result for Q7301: 4.4 Angstrom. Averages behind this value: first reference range 5.55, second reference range 5.24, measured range 4.96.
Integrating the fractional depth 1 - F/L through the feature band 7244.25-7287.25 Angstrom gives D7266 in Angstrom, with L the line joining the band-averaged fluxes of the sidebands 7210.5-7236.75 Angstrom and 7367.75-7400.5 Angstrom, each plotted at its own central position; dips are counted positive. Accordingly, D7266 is -3.11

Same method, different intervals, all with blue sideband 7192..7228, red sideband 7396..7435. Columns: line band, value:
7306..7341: 0.3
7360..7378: -2.0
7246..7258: -0.9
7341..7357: -0.7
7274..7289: -1.4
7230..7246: -0.1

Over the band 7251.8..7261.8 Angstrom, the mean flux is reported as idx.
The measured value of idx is 5.15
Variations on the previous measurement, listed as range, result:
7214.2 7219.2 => 4.96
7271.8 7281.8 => 5.7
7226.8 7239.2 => 4.89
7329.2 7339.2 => 5.26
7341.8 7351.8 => 5.55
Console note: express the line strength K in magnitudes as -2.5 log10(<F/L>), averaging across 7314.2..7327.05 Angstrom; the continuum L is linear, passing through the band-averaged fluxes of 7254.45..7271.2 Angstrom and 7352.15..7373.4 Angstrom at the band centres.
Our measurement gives 0.16 mag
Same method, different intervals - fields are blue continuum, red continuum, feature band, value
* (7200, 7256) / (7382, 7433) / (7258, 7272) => -0.13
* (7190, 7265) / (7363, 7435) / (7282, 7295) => 0.03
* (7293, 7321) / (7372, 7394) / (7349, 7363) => 0.16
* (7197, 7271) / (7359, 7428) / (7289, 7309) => 0.02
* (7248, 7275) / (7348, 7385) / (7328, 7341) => 0.00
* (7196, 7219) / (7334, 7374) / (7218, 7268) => -0.03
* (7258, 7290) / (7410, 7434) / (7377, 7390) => 0.11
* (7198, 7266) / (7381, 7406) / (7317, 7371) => -0.03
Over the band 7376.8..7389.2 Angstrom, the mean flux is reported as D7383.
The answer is 4.85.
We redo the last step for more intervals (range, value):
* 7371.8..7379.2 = 6.98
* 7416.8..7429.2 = 5.48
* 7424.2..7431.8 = 5.18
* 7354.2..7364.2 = 4.37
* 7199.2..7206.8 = 4.54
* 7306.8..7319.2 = 5.16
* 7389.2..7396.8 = 5.01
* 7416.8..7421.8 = 5.25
